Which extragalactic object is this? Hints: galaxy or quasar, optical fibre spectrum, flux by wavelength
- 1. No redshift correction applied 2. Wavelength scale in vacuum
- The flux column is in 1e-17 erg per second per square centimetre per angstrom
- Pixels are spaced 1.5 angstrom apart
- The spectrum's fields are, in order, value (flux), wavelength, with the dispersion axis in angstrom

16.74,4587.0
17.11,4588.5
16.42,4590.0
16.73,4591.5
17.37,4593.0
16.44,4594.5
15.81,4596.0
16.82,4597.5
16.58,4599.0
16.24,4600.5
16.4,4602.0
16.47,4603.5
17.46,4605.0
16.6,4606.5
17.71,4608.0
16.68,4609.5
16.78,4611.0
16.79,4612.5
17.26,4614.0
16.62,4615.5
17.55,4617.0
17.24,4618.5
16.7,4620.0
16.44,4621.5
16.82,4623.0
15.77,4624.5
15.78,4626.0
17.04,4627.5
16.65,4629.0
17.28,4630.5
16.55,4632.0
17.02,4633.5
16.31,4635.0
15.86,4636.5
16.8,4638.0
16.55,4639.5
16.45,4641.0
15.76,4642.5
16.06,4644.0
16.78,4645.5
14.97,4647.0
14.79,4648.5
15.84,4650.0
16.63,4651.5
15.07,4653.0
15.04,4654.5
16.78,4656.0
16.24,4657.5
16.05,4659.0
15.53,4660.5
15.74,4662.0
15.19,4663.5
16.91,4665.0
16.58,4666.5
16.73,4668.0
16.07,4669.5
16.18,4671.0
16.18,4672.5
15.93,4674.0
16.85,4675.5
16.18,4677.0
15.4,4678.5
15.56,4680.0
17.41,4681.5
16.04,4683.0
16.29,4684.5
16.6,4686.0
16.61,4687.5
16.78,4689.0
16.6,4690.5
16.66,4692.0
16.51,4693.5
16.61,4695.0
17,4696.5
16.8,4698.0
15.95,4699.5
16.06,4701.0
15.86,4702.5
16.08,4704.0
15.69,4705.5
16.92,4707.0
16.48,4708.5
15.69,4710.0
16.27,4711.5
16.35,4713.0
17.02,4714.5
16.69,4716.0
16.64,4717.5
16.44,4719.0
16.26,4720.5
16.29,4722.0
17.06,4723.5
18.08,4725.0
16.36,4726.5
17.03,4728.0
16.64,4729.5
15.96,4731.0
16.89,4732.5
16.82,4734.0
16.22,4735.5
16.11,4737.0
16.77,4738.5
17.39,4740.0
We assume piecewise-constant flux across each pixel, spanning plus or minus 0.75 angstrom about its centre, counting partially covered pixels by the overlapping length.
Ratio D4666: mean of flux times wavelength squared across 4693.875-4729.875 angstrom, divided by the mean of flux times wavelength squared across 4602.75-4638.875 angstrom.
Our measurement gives 1.02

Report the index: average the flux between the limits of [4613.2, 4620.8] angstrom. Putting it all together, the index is 17.1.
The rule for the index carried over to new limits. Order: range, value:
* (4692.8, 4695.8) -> 16.6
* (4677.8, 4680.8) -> 15.5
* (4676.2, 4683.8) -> 16.1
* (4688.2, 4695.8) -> 16.6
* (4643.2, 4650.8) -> 15.7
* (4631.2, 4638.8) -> 16.5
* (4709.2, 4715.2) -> 16.3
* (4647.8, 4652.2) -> 15.8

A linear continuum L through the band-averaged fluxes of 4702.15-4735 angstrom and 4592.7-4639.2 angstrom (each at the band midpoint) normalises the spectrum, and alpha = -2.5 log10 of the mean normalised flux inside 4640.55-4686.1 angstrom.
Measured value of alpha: 0.04 mag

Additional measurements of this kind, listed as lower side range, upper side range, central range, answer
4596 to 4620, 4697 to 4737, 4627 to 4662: 0.04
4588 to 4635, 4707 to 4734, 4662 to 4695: 0.02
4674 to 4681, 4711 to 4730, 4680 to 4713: 0.00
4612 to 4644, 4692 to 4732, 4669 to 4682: 0.02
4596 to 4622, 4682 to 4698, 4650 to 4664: 0.06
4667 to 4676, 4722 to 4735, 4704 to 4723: 0.02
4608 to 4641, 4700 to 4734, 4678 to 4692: 0.01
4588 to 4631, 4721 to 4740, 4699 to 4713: 0.04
